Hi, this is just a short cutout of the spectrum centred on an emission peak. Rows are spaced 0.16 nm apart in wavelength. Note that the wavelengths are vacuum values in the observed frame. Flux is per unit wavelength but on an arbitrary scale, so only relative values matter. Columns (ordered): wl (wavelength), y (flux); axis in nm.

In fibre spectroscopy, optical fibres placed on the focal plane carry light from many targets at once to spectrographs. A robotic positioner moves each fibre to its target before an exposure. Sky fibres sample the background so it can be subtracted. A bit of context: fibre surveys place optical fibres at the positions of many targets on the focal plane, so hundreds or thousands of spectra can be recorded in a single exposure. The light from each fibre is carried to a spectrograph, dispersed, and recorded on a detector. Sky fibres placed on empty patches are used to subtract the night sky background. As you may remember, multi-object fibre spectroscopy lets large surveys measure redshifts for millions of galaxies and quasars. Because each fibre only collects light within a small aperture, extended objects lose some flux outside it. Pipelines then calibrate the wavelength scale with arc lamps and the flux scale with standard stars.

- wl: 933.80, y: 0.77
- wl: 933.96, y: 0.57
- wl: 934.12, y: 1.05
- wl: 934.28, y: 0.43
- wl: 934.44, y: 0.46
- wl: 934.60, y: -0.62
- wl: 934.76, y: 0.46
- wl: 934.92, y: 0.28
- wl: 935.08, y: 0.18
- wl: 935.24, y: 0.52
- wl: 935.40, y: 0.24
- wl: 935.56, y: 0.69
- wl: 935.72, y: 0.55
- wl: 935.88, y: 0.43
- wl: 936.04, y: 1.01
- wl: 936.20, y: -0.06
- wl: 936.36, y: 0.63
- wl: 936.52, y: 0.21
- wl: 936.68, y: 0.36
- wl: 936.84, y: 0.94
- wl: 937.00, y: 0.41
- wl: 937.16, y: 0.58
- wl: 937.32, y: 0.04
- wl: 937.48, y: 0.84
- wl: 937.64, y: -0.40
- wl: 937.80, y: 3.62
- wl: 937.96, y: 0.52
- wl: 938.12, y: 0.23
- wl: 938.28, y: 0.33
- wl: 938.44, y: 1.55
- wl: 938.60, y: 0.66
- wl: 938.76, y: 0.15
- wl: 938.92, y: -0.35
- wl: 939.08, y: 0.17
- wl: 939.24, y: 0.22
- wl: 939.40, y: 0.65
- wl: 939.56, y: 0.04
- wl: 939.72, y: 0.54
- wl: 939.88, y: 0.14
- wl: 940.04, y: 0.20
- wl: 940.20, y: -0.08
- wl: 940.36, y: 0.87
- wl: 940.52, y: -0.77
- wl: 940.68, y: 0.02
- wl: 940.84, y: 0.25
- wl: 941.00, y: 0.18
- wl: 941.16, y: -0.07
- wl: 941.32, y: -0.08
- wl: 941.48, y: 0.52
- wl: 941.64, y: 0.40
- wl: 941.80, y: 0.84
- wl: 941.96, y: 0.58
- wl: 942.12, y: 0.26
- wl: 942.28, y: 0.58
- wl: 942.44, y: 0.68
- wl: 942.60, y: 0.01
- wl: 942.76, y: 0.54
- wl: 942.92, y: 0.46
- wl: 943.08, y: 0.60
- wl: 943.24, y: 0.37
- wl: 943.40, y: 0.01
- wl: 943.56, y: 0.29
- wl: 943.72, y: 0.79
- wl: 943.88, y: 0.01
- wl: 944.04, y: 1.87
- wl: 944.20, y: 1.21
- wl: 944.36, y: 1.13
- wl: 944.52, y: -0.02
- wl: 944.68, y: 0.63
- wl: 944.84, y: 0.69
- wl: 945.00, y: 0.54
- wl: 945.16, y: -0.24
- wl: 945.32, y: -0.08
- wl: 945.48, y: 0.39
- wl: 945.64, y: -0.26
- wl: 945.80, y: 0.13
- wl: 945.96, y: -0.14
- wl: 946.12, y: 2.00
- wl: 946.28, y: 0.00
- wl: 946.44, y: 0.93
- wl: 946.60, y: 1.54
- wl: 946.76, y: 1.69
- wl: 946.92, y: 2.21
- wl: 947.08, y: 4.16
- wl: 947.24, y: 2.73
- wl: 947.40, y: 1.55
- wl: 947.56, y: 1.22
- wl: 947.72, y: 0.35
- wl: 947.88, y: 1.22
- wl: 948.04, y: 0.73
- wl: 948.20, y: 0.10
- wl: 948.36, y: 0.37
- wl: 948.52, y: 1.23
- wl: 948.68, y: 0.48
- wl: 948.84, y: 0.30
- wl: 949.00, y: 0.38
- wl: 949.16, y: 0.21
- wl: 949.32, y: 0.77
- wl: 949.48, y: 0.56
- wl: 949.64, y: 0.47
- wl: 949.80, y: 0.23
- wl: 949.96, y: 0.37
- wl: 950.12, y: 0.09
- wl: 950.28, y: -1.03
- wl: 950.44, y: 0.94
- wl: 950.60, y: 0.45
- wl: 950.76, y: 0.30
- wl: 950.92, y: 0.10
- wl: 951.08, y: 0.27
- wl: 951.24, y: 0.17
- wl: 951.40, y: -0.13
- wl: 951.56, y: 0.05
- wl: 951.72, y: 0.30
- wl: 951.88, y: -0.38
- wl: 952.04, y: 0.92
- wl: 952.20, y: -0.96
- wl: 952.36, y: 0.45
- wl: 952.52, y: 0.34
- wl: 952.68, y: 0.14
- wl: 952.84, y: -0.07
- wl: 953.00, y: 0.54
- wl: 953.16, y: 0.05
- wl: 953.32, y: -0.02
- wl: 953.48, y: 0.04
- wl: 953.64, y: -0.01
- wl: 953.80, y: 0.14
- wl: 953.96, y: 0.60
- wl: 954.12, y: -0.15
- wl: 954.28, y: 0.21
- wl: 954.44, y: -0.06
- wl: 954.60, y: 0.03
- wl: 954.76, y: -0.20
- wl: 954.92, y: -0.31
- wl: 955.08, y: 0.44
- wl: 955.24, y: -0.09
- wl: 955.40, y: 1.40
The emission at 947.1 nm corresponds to [O III]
